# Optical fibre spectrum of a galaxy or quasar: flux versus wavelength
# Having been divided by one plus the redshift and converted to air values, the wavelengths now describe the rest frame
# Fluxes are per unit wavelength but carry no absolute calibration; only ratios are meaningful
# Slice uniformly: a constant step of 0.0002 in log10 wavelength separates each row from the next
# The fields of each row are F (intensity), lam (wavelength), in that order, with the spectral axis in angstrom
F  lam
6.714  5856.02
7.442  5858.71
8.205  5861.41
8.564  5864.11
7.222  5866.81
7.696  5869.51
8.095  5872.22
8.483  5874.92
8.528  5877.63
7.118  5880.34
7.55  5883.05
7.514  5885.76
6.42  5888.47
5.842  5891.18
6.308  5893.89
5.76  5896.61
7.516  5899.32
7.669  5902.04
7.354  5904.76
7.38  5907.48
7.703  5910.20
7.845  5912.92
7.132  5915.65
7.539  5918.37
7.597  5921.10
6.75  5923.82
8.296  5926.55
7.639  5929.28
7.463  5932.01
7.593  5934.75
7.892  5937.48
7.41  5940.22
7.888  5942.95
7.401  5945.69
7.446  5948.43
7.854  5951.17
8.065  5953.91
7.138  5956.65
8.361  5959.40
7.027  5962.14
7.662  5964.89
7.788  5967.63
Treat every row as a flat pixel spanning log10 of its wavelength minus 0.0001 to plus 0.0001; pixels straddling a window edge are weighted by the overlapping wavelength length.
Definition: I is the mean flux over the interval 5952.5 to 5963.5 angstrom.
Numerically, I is 7.65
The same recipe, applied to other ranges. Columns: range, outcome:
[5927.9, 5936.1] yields 7.56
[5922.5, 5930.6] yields 7.56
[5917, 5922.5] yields 7.57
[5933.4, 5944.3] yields 7.7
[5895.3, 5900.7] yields 6.65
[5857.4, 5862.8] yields 7.83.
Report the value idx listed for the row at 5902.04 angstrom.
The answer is 7.669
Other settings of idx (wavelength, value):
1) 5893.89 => 6.308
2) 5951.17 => 7.854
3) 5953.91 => 8.065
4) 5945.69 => 7.401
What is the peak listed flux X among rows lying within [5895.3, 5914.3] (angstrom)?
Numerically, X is 7.845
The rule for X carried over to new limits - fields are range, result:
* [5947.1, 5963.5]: 8.361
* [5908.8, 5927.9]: 8.296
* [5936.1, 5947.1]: 7.892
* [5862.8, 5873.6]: 8.564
